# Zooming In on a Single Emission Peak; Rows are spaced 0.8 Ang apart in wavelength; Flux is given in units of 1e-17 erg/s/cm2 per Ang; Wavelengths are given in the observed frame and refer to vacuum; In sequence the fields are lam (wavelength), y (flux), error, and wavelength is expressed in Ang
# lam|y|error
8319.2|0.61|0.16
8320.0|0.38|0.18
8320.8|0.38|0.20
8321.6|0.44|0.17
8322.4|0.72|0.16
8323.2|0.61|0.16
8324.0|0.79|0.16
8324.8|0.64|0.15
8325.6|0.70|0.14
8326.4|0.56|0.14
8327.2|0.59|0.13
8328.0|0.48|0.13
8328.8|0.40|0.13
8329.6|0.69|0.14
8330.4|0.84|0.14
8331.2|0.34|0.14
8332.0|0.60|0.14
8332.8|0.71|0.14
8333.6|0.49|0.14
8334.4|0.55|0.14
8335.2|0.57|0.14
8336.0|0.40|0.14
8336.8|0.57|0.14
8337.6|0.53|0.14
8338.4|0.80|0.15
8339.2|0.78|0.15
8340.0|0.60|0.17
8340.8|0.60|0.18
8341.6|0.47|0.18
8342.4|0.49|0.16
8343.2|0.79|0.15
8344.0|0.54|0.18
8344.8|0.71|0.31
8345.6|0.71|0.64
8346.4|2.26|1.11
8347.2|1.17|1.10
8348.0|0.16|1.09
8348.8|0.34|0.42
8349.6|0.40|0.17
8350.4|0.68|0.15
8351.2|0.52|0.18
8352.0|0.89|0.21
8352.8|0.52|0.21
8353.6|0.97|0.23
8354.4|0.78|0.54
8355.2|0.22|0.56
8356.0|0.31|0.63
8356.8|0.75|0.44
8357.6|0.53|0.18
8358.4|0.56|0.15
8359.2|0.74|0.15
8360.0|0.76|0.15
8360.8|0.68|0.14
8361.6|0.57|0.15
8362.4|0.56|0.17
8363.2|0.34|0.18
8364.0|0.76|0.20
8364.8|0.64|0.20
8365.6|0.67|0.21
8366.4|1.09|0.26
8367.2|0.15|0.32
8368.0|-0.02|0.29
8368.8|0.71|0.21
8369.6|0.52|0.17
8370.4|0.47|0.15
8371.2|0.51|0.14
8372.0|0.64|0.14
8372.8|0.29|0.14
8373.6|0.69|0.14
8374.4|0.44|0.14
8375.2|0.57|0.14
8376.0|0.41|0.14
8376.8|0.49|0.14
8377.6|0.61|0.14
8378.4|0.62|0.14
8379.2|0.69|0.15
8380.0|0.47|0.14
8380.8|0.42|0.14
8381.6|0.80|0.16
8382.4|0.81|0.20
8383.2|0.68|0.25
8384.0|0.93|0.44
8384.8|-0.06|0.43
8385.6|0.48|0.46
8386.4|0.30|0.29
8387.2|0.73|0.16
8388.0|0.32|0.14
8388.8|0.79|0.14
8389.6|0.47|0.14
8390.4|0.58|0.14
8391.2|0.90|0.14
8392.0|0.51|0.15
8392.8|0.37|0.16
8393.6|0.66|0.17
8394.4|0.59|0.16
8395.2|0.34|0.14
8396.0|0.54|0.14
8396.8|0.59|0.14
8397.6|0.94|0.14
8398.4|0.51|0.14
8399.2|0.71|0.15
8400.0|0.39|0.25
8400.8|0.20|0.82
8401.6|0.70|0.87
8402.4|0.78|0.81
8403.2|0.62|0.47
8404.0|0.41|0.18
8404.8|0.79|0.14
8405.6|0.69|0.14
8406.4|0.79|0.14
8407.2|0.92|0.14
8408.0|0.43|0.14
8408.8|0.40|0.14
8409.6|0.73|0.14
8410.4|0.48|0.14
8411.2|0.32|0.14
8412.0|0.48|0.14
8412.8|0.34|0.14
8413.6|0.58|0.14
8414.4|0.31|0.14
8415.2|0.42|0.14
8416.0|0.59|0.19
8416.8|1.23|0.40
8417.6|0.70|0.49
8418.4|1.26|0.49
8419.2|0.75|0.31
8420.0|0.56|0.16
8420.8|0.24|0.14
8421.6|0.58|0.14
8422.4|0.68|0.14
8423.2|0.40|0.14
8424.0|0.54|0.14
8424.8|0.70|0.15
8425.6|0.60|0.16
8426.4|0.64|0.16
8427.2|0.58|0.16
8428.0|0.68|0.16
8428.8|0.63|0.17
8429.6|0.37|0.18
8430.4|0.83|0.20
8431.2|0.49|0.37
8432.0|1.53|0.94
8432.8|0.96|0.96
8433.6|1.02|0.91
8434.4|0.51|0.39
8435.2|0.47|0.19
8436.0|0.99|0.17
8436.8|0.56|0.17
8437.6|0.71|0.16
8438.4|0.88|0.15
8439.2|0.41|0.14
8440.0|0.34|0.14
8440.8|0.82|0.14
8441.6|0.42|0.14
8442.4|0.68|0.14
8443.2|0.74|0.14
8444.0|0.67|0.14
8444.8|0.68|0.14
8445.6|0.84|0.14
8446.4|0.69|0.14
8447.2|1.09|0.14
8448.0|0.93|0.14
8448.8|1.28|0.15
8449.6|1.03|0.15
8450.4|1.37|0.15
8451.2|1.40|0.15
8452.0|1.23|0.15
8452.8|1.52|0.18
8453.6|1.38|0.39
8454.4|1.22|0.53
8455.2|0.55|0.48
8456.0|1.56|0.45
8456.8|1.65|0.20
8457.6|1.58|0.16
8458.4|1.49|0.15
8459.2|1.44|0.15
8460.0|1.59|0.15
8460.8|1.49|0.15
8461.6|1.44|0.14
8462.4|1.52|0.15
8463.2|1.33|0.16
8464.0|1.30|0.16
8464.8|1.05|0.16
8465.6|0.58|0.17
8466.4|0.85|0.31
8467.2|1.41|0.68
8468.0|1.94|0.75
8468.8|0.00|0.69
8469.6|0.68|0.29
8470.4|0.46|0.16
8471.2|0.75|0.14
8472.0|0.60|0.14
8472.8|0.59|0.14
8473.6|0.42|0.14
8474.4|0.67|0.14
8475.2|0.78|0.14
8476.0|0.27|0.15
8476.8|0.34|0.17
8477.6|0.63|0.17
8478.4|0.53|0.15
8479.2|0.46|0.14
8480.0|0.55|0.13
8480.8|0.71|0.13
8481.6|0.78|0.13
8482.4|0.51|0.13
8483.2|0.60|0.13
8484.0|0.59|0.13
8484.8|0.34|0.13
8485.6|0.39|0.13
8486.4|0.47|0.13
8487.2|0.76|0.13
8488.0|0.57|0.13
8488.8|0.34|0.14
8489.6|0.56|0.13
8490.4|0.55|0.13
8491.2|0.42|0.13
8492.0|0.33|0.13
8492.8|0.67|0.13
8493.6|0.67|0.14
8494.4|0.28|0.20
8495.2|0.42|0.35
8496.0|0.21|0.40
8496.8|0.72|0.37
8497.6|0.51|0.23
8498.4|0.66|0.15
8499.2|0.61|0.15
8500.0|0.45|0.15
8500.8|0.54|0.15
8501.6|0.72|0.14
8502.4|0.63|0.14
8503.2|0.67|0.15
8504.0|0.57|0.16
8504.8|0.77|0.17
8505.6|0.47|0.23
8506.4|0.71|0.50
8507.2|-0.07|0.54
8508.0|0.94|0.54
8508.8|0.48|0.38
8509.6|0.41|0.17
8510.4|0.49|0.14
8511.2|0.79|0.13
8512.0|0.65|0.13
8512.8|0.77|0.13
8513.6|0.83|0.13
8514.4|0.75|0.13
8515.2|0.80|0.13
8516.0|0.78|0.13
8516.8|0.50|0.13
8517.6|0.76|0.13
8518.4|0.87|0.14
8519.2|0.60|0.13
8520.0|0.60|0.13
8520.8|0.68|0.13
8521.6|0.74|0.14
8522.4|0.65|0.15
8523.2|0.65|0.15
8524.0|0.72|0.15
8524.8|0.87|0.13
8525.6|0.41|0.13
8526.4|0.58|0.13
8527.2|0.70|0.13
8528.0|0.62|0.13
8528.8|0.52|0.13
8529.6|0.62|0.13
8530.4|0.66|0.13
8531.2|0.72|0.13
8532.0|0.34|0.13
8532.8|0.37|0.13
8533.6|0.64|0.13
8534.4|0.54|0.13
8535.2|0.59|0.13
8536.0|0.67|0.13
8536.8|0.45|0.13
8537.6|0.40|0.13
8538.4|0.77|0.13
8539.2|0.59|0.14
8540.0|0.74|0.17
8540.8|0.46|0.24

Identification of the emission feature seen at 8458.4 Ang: [O II]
